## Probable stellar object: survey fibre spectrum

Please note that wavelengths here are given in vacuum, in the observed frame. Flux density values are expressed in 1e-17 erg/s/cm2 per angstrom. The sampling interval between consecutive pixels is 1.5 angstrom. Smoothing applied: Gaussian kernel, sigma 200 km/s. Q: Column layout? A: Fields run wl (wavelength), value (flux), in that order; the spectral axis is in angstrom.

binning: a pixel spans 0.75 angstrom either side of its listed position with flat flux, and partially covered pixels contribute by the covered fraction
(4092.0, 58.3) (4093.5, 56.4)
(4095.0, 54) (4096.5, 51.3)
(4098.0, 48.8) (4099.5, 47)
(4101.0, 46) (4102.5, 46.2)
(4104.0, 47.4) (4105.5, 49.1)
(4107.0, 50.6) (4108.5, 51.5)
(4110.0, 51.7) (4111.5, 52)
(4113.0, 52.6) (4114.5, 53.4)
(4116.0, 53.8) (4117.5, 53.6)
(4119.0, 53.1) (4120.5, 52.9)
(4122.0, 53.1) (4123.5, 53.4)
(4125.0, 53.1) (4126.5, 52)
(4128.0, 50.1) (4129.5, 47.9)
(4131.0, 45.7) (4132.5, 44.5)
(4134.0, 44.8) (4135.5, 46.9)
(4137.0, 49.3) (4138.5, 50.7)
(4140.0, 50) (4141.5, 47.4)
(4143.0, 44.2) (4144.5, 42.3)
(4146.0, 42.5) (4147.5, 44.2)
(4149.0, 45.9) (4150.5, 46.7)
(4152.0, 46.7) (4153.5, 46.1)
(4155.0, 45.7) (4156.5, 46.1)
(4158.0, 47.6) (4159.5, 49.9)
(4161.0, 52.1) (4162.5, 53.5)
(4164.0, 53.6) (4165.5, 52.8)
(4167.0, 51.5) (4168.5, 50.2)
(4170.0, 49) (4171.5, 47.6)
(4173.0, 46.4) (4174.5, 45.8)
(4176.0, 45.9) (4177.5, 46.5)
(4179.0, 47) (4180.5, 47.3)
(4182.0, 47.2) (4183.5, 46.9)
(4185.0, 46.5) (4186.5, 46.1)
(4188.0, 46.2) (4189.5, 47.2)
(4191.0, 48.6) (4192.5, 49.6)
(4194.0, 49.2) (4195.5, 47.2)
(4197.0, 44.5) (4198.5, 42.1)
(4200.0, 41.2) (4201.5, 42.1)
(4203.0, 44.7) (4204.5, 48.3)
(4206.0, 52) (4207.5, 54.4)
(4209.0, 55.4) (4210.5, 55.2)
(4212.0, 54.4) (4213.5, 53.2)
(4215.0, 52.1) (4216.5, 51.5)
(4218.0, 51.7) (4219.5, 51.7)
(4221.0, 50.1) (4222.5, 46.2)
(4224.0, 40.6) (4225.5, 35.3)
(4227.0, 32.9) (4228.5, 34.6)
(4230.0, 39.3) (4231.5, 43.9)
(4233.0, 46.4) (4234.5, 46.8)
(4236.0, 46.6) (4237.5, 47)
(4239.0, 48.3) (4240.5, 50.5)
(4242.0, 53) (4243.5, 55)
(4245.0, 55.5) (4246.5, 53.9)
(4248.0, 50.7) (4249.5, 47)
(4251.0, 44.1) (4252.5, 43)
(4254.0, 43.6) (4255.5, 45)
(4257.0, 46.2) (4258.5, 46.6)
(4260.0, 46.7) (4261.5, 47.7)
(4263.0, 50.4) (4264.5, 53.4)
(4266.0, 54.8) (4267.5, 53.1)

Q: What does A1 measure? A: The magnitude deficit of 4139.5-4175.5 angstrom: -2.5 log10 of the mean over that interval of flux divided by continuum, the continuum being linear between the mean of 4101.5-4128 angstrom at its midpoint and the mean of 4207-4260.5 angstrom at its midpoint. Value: 0.05 mag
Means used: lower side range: 51.6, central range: 47.8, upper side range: 47.7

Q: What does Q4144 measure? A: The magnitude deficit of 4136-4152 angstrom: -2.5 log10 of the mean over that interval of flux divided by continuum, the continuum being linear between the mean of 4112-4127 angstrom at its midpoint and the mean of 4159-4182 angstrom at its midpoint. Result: 0.11 mag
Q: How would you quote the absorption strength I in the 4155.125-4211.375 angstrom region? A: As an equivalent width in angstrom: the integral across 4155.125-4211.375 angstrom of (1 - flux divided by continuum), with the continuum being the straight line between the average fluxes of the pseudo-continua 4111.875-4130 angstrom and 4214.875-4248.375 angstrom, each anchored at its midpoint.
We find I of 1.2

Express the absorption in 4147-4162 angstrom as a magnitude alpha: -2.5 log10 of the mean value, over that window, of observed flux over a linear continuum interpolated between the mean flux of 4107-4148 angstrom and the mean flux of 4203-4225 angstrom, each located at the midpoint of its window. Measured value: 0.06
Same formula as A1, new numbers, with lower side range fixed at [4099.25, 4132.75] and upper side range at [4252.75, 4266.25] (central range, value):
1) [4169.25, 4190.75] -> 0.06 mag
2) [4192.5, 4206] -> 0.08 mag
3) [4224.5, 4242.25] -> 0.12 mag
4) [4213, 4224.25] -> -0.03 mag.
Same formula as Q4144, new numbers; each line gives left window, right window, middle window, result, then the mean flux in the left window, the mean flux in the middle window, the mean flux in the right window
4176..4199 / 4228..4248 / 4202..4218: -0.10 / 46.8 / 51.9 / 48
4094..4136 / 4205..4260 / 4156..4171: -0.03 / 50.3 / 50.7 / 47.9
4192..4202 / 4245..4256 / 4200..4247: -0.04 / 45.1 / 48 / 47.4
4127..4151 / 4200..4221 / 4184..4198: 0.06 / 46.5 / 47.1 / 50.9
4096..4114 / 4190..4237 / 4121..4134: -0.02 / 49.5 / 49.7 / 46.8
